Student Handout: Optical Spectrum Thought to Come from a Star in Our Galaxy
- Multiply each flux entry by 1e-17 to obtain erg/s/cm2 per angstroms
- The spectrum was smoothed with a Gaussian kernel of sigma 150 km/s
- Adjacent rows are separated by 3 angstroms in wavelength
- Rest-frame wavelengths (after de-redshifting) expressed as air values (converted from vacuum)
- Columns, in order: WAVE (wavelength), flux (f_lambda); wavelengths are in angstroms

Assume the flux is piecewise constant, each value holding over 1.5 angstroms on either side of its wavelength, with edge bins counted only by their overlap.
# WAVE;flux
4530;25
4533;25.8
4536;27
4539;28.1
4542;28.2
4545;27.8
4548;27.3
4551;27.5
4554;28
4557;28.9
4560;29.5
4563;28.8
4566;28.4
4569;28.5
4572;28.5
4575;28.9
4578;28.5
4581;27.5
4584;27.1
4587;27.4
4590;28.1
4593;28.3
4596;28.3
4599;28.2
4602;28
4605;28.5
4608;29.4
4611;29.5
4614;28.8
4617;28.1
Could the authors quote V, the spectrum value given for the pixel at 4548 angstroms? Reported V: 27.3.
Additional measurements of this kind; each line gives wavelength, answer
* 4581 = 27.5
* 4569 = 28.5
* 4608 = 29.4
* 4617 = 28.1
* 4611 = 29.5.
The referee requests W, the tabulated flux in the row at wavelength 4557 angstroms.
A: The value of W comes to 28.9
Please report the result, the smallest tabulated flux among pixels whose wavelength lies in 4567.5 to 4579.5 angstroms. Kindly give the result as 28.5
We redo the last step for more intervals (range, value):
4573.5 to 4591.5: 27.1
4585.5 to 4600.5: 27.4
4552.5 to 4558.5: 28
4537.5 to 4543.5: 28.1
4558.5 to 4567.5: 28.4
